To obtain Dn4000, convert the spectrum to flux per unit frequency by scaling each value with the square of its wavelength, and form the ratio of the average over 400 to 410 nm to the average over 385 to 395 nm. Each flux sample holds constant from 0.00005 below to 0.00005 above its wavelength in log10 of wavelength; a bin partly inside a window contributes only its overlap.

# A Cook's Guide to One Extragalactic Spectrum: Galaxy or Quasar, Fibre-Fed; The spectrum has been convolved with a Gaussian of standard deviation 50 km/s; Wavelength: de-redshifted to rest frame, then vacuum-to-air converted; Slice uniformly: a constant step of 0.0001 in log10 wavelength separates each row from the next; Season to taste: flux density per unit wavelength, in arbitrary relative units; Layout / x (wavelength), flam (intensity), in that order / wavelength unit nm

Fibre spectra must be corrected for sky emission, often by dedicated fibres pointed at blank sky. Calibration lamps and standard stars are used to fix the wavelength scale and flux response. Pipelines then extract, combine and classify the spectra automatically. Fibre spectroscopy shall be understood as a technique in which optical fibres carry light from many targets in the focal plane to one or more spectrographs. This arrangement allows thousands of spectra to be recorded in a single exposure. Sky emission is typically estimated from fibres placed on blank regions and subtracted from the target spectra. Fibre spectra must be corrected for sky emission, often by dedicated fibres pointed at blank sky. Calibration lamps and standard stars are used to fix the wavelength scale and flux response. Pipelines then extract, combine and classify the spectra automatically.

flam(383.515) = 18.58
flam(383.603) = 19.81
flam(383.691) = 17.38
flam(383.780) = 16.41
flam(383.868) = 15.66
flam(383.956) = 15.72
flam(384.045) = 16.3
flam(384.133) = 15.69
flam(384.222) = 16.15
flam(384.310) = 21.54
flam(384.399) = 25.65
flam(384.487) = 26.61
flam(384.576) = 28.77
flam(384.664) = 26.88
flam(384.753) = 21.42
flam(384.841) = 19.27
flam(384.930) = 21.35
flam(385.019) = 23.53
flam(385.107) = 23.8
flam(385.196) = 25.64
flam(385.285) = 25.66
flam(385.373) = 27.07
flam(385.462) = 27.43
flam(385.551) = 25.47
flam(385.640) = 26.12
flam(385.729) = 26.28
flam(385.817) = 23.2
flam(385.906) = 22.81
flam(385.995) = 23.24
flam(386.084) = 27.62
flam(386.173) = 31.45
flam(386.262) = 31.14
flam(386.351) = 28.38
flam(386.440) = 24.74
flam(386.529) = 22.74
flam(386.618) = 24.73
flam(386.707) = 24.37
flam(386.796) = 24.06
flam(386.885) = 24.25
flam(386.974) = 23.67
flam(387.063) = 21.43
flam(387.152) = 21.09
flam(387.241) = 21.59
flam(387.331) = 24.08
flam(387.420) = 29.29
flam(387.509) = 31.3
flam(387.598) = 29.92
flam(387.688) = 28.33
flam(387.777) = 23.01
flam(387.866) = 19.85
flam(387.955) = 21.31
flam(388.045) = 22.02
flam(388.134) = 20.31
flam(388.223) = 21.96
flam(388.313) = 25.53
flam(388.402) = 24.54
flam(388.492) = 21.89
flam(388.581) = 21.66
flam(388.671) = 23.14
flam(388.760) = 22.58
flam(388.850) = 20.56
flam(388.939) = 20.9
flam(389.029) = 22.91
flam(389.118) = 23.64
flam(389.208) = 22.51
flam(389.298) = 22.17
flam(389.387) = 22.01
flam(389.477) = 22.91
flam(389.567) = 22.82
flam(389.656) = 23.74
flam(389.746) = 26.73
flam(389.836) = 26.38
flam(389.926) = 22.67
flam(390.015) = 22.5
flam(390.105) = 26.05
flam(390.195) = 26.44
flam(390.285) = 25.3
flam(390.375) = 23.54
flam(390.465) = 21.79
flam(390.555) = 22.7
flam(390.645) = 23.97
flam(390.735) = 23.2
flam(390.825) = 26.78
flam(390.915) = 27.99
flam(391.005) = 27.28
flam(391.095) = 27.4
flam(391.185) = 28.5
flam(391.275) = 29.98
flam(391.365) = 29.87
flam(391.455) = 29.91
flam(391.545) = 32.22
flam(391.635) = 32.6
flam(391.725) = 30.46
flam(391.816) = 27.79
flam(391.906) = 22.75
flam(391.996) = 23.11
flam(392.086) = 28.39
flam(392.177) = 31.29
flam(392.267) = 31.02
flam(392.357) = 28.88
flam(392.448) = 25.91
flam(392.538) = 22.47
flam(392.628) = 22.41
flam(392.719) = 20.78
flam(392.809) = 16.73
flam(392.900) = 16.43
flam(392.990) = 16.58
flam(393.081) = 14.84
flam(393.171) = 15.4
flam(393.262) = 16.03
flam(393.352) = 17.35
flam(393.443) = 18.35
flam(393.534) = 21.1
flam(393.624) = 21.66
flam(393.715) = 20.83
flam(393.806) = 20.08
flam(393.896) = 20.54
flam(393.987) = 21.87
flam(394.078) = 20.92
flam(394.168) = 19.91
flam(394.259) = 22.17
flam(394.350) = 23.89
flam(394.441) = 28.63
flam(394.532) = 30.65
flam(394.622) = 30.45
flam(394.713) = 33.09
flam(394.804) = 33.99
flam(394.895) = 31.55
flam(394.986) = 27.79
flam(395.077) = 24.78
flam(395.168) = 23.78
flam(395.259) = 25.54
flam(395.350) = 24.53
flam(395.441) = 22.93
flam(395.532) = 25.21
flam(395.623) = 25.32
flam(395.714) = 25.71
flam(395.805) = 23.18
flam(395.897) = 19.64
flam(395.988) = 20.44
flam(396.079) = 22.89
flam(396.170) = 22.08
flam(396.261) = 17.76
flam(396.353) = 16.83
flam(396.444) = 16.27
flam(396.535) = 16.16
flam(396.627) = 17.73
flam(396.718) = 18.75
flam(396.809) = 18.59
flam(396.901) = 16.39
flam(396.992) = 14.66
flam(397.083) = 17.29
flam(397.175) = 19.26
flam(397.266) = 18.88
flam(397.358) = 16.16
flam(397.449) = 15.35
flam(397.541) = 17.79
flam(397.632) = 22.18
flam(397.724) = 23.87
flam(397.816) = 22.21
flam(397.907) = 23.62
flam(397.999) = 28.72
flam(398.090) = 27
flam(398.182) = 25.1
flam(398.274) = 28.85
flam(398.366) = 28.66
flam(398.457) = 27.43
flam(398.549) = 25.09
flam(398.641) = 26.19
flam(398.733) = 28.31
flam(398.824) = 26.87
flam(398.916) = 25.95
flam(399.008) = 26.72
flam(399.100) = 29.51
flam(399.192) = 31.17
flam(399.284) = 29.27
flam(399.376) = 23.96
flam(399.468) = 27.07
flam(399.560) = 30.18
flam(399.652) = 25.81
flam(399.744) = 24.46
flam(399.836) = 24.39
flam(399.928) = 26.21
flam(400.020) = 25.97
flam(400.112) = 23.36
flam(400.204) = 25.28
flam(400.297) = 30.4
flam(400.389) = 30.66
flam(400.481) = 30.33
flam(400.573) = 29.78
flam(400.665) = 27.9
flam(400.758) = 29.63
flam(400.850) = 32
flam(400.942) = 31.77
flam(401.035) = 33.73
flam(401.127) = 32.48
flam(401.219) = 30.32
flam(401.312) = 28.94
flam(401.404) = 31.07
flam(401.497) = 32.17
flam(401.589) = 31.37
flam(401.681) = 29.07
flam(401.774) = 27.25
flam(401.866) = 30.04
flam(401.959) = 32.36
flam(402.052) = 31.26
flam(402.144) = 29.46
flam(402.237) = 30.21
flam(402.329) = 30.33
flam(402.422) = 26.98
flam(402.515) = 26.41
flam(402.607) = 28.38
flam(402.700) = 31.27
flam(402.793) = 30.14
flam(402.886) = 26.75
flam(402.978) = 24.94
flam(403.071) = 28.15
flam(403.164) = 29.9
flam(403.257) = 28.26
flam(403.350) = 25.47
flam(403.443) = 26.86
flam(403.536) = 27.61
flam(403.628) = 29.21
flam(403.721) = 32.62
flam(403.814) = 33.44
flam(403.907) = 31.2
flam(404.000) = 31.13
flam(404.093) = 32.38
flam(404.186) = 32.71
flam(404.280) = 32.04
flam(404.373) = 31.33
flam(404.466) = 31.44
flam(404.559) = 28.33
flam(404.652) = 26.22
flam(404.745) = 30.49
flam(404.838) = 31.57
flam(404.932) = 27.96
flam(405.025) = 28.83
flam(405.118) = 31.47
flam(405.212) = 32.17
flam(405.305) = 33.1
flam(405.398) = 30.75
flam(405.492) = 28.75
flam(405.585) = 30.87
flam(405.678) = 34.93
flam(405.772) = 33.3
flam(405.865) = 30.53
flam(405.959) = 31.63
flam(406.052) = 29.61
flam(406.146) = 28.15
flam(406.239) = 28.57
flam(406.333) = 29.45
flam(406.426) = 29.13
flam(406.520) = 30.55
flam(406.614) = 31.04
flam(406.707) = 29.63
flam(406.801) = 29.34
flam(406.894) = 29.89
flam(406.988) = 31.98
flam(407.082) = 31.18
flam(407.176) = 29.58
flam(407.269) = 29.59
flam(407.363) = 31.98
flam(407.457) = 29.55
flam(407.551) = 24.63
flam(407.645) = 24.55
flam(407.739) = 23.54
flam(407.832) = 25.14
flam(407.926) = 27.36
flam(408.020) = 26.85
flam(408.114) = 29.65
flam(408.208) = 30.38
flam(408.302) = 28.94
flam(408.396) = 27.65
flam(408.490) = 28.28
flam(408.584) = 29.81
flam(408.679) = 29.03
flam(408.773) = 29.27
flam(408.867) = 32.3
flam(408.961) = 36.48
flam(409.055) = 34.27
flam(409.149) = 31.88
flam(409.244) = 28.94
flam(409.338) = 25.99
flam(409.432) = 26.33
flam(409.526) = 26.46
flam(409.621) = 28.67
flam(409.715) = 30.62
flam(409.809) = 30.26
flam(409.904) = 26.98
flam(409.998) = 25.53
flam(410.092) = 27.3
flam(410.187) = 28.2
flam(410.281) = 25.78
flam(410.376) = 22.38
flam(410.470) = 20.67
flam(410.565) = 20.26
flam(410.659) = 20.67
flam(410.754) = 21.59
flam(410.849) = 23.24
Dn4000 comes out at 1.3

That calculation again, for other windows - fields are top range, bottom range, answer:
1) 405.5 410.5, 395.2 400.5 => 1.29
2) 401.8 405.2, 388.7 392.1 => 1.25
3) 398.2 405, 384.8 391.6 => 1.25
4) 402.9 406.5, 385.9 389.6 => 1.37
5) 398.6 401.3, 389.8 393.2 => 1.18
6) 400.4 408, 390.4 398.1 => 1.35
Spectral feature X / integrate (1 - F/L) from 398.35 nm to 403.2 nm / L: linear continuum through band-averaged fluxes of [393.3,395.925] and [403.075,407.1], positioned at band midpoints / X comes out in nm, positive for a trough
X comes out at -0.13 nm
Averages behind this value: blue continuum 24.3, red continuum 30.3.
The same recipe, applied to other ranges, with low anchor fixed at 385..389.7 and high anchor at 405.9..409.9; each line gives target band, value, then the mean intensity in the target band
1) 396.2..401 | 0.480 nm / 24.3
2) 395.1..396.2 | 0.117 nm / 23.5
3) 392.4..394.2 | 0.433 nm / 19.5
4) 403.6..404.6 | -0.113 nm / 31.5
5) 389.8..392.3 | -0.165 nm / 26.8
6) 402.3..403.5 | 0.003 nm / 27.9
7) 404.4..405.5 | -0.064 nm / 30.2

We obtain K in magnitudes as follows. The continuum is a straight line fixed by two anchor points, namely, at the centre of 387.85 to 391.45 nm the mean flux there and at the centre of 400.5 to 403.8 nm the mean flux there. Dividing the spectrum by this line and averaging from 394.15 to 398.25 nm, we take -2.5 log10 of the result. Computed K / 0.18 mag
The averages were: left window 24.1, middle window 22.7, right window 29.6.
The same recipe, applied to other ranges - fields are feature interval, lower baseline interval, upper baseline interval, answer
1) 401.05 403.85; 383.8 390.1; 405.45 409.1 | -0.046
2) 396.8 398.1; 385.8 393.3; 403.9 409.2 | 0.328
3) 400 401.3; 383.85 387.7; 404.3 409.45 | -0.055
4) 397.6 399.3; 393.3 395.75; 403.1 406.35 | 0.005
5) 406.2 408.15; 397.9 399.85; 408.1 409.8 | 0.020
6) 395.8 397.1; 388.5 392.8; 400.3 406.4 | 0.431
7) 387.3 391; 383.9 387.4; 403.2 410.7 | 0.035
